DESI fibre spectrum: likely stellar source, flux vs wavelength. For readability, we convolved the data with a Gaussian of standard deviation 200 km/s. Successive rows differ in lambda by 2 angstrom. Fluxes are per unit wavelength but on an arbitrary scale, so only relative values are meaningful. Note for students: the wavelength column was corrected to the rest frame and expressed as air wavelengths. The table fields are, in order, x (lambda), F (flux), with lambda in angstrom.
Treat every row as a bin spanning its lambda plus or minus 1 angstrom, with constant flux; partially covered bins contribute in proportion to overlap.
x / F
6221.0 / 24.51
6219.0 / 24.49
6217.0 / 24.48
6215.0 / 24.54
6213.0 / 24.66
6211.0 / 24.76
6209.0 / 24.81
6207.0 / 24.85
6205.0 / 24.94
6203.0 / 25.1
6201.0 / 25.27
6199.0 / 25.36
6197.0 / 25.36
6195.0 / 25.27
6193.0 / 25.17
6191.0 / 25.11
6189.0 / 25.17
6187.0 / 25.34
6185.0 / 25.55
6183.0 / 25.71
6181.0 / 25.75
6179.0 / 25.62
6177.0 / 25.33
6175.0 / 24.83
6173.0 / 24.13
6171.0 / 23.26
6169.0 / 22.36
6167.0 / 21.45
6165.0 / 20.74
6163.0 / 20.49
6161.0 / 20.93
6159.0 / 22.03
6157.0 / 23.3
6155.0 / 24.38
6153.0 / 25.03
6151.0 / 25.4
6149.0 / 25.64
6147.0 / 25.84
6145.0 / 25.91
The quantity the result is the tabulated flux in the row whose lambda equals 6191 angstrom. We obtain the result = 25.11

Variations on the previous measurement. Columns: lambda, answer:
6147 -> 25.84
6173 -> 24.13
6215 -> 24.54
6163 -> 20.49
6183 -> 25.71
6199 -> 25.36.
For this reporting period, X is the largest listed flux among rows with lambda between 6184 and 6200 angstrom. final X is 25.55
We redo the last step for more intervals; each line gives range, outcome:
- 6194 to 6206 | 25.36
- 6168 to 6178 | 25.33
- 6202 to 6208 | 25.1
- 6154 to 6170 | 24.38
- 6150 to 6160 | 25.4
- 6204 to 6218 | 24.94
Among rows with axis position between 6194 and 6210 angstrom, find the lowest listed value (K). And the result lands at 24.81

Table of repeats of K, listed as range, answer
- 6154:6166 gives 20.49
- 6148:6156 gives 24.38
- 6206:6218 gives 24.48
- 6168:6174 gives 22.36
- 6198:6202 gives 25.27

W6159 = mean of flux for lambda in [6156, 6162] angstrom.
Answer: 22.1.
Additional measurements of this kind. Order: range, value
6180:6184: 25.7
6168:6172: 22.8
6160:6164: 20.7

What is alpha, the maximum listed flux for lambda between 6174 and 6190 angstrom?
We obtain 25.75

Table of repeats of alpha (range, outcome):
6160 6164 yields 20.93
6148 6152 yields 25.64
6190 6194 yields 25.17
